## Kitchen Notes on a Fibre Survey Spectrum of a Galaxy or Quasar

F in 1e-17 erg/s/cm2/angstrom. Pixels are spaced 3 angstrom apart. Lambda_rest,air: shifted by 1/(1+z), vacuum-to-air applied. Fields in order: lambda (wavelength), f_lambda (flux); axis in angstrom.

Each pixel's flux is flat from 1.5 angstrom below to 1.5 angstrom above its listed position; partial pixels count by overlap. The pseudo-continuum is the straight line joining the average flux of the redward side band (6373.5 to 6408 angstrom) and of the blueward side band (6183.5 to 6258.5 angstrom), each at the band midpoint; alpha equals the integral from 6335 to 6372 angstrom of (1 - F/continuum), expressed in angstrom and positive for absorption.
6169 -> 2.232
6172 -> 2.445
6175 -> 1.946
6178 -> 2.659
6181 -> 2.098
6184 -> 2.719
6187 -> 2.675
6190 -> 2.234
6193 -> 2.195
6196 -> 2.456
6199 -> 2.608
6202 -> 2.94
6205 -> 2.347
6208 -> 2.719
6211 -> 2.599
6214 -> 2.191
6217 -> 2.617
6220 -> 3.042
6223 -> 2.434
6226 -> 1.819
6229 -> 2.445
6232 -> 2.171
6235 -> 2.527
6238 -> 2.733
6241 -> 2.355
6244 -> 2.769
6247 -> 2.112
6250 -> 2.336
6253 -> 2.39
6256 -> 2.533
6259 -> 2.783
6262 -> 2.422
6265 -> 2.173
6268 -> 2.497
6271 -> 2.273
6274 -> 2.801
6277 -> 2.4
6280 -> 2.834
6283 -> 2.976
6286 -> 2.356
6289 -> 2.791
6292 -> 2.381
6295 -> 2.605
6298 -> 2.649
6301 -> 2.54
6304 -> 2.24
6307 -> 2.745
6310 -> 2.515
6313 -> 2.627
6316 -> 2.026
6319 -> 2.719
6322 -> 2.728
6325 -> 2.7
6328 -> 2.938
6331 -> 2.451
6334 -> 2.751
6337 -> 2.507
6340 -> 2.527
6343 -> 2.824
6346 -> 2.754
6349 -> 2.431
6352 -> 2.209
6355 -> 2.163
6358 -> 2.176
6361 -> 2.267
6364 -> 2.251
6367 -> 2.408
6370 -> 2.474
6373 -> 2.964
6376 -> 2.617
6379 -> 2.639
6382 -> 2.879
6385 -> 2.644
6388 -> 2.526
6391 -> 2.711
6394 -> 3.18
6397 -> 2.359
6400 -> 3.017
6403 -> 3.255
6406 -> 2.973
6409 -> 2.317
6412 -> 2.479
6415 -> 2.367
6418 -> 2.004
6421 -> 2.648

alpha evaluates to 4.1 angstrom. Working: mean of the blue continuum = 2.48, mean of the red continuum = 2.8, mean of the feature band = 2.43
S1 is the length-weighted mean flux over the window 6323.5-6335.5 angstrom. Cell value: 2.71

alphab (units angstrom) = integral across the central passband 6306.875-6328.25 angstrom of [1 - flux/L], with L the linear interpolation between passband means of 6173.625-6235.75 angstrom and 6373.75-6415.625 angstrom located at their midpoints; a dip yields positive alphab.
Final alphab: 0.1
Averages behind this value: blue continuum 2.45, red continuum 2.72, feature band 2.6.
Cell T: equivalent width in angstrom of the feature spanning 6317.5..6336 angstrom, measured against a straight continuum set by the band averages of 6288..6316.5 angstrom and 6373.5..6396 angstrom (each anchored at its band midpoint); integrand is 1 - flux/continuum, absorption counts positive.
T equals -0.9 angstrom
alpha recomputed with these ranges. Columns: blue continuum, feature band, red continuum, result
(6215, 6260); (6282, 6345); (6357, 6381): -3.03 angstrom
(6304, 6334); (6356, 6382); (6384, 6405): 2.41 angstrom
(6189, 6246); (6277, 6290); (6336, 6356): -1.09 angstrom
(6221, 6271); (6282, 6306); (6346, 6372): -1.86 angstrom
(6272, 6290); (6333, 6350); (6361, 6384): -0.12 angstrom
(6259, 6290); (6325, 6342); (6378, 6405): 0.24 angstrom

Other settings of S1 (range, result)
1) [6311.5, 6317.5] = 2.33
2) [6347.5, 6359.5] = 2.24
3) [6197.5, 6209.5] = 2.65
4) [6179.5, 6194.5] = 2.38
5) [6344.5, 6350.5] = 2.59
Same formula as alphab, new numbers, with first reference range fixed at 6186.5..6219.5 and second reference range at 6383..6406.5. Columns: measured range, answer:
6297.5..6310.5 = 0.7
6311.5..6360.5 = 3.7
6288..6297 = 0.3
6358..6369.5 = 2.0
